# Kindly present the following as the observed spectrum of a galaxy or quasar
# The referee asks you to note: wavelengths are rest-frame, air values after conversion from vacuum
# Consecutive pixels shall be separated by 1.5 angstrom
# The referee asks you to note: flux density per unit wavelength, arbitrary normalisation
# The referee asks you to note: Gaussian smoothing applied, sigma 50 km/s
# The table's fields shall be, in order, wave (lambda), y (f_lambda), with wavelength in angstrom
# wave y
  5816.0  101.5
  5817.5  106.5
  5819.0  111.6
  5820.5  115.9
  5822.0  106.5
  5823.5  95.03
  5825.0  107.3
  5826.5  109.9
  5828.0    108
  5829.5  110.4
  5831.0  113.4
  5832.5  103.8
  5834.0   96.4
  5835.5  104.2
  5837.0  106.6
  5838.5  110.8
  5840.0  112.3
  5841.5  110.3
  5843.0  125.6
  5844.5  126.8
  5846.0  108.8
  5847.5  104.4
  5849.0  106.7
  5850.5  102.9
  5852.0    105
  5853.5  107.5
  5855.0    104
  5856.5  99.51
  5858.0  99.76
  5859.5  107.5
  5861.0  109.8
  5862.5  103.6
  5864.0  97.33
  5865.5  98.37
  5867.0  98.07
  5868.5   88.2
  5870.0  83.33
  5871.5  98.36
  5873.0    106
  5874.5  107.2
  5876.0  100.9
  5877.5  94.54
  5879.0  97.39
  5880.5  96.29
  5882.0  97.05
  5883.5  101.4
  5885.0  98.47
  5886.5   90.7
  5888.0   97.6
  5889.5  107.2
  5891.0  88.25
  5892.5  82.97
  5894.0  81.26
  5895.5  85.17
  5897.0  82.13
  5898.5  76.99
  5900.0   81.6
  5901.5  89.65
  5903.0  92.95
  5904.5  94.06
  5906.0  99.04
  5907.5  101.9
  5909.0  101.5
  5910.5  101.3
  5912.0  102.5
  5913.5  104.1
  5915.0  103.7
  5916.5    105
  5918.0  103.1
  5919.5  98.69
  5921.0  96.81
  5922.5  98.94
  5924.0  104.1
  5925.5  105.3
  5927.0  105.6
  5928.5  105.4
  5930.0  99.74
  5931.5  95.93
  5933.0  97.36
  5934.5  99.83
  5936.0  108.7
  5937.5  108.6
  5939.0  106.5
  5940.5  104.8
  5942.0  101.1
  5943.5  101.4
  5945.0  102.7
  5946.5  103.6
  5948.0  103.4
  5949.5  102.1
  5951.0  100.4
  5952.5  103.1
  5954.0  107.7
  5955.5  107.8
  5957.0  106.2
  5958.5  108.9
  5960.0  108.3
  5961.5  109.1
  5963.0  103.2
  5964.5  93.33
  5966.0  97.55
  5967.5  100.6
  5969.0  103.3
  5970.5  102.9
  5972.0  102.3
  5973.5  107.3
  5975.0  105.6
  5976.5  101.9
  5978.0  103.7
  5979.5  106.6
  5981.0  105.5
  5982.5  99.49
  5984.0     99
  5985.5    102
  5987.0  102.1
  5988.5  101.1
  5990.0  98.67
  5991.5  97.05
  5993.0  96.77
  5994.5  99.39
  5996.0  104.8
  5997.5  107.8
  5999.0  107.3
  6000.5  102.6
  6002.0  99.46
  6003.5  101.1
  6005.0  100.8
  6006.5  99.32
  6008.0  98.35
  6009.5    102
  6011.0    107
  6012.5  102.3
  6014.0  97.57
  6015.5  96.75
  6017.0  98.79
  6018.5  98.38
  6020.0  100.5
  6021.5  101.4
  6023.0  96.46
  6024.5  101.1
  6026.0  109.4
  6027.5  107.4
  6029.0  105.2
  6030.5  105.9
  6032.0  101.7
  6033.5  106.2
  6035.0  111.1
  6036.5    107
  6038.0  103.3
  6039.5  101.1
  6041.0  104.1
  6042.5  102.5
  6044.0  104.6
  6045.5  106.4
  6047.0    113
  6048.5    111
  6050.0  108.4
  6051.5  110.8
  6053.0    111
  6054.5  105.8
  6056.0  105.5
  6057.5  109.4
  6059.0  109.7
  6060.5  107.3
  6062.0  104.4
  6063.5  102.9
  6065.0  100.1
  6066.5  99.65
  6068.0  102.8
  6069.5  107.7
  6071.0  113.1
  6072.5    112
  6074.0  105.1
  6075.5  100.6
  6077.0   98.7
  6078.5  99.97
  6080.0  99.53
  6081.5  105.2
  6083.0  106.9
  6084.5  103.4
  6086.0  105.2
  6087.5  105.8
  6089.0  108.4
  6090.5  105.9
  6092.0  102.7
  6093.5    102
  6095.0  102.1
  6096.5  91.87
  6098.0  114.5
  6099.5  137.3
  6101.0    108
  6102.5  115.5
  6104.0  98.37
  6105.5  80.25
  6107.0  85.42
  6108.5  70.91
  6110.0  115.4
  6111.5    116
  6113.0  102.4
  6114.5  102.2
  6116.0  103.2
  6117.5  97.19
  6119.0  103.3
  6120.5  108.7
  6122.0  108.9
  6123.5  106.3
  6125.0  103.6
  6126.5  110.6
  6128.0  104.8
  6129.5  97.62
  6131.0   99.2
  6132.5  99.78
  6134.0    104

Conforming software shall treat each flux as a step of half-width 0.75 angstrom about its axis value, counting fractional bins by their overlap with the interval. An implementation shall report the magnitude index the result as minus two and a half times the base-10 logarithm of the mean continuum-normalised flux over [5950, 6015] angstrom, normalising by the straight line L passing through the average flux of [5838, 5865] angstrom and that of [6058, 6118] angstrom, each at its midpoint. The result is 0.032 mag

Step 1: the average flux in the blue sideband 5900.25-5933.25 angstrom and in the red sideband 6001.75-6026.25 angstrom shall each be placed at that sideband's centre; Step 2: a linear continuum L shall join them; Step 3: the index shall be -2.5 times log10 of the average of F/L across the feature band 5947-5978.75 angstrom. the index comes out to -0.037 mag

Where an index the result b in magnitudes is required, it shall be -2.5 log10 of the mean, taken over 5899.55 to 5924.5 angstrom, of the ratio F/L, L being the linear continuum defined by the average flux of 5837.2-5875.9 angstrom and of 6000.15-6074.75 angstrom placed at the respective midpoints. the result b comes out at 0.06 mag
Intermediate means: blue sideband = 105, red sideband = 104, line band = 98.9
